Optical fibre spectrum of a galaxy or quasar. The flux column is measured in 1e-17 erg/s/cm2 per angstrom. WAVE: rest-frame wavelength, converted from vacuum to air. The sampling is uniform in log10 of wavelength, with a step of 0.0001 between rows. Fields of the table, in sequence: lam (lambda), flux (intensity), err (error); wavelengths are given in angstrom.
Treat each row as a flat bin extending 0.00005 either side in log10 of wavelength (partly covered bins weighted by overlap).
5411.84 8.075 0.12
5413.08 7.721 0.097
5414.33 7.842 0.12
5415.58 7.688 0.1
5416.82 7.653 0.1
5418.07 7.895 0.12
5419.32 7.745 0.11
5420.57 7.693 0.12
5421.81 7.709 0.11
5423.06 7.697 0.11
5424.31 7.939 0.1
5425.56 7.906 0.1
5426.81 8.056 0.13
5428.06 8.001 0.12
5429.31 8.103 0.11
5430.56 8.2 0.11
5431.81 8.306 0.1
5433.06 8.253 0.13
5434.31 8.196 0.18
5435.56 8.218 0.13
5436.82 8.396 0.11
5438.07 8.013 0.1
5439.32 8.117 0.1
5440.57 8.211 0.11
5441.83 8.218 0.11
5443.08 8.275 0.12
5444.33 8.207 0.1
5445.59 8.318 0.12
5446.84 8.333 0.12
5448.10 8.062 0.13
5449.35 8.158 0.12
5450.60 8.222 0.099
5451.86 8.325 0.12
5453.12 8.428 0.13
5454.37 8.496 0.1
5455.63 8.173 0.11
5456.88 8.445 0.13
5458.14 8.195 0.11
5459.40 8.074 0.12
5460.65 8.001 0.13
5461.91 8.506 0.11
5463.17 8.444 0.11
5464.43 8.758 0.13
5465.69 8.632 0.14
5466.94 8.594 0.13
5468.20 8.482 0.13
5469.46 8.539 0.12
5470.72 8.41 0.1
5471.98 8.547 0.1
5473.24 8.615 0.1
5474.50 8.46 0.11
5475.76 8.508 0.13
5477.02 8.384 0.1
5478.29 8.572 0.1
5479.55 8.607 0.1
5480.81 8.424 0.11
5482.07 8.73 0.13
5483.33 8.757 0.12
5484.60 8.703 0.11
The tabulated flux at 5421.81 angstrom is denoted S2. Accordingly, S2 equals 7.709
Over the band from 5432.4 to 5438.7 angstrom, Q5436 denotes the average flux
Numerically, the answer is 8.21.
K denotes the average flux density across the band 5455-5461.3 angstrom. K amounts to 8.18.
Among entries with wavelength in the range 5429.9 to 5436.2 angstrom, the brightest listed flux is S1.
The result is 8.306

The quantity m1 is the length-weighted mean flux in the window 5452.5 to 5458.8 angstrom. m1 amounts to 8.35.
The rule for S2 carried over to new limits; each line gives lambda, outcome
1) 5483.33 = 8.757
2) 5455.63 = 8.173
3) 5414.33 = 7.842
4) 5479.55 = 8.607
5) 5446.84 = 8.333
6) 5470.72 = 8.41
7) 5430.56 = 8.2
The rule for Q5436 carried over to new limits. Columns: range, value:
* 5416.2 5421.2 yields 7.75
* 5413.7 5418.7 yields 7.76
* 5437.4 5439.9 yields 8.08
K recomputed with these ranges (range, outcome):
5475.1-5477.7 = 8.43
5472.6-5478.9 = 8.5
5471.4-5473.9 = 8.58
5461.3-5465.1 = 8.56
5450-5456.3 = 8.33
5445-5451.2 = 8.23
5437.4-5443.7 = 8.17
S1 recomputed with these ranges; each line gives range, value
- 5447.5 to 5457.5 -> 8.496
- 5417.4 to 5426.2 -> 7.939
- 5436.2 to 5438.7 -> 8.396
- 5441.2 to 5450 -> 8.333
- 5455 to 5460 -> 8.445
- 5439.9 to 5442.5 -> 8.218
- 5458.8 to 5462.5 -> 8.506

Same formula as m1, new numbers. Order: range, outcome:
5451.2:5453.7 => 8.34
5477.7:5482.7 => 8.6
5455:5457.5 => 8.32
